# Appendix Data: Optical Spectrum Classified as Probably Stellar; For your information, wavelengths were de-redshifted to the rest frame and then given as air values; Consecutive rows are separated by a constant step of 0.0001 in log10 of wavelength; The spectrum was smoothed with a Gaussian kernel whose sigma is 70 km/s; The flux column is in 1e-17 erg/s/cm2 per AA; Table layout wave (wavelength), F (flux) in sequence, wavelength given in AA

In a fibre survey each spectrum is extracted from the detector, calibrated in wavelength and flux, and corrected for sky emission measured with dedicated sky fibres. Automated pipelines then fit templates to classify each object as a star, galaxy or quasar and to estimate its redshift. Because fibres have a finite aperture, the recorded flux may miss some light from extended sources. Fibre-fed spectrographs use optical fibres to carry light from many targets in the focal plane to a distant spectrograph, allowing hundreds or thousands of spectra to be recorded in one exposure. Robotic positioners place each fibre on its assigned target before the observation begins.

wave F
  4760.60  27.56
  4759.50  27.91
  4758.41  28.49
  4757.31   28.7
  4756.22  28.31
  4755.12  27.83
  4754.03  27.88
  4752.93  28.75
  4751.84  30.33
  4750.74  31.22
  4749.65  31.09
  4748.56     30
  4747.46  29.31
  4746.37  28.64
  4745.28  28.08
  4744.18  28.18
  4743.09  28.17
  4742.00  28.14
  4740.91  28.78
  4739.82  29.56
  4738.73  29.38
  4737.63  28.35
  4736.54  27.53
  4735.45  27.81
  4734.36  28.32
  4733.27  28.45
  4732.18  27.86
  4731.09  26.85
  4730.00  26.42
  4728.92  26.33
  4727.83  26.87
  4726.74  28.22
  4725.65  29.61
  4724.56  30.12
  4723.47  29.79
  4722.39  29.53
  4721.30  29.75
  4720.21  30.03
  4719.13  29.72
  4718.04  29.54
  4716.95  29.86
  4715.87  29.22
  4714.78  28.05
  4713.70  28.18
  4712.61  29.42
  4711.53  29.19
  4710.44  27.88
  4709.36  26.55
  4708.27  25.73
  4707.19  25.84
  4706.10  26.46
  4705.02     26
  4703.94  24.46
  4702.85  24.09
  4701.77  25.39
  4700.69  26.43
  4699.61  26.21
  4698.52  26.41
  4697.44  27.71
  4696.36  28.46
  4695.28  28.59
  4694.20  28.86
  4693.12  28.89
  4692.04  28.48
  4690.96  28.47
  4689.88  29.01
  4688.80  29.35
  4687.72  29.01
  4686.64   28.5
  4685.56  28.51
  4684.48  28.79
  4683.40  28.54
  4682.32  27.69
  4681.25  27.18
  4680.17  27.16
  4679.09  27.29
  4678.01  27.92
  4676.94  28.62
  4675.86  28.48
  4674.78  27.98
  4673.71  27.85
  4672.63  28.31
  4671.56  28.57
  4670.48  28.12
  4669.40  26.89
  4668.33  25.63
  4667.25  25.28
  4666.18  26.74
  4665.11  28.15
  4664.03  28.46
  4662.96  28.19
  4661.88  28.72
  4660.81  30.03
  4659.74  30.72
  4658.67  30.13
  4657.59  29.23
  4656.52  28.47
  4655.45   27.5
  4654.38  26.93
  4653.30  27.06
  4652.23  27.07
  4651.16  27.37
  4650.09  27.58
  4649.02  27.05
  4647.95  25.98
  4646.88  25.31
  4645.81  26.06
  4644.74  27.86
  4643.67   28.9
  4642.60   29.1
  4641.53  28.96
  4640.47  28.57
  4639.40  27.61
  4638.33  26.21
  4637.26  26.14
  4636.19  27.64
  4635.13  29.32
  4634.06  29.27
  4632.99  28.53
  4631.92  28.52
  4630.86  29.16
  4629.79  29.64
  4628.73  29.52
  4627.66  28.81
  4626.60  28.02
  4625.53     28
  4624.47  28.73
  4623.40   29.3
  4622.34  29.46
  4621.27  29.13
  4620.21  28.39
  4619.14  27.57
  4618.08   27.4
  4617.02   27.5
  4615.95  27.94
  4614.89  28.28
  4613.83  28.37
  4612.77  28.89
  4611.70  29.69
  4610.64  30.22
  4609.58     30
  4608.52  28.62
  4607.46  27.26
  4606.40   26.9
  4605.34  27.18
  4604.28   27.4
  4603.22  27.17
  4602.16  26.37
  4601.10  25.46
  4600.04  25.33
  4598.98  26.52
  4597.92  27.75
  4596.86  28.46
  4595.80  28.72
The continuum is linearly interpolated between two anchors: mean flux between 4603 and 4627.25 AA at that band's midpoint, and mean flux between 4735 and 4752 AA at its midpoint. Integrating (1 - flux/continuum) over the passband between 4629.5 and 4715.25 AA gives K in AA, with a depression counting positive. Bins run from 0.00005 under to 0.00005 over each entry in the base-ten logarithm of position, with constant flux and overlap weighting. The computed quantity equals 2.6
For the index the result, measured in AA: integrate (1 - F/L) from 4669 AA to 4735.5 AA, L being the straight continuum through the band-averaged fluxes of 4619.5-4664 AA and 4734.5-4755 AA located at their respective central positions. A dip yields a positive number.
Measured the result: 1.6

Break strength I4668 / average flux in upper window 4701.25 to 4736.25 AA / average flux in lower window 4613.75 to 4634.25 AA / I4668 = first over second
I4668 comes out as 1.0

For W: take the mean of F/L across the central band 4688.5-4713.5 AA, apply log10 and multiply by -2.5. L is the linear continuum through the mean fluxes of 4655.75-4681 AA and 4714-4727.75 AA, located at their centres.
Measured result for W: 0.061 mag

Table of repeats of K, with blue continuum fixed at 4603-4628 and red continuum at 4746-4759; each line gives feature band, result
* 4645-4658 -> 0.7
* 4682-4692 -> 0.0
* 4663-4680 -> 0.6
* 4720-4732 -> 0.3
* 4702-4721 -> 0.9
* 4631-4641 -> 0.2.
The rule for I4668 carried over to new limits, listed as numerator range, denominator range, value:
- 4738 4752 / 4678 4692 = 1.03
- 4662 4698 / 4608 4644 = 0.98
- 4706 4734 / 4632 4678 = 1.02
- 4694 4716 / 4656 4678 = 0.96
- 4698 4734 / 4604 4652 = 0.98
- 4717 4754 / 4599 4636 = 1.02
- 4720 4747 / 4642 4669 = 1.02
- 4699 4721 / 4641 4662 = 0.98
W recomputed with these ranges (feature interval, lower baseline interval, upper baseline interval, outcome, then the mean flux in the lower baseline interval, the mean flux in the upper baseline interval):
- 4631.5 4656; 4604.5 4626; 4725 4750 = 0.03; 28.4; 28.3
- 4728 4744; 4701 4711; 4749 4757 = 0.00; 25.8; 29.4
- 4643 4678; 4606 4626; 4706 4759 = 0.03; 28.5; 28.6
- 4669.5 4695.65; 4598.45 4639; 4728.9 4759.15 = 0.00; 28.1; 28.6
